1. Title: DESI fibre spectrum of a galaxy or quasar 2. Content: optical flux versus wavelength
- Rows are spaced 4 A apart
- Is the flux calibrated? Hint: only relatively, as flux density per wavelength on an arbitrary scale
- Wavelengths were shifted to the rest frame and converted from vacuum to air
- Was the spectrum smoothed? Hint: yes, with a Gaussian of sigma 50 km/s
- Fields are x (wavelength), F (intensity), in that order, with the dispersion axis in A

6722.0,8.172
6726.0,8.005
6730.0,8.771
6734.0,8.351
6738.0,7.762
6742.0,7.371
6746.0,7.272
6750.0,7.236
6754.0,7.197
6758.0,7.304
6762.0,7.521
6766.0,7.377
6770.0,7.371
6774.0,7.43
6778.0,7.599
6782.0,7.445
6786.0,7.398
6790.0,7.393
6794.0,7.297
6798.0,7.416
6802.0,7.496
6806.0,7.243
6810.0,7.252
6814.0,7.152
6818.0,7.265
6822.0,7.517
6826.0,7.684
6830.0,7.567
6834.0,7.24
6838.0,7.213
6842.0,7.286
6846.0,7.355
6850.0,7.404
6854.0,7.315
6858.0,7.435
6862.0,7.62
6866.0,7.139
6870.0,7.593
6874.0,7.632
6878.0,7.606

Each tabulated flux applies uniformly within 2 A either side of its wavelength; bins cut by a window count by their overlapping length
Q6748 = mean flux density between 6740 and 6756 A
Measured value 7.27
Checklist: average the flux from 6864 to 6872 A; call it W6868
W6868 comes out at 7.37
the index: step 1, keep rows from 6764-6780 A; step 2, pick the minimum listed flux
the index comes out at 7.371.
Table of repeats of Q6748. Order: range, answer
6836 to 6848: 7.28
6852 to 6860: 7.38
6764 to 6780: 7.44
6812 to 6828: 7.4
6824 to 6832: 7.63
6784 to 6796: 7.36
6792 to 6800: 7.36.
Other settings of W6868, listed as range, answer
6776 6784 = 7.52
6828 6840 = 7.34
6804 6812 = 7.25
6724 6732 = 8.39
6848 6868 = 7.38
